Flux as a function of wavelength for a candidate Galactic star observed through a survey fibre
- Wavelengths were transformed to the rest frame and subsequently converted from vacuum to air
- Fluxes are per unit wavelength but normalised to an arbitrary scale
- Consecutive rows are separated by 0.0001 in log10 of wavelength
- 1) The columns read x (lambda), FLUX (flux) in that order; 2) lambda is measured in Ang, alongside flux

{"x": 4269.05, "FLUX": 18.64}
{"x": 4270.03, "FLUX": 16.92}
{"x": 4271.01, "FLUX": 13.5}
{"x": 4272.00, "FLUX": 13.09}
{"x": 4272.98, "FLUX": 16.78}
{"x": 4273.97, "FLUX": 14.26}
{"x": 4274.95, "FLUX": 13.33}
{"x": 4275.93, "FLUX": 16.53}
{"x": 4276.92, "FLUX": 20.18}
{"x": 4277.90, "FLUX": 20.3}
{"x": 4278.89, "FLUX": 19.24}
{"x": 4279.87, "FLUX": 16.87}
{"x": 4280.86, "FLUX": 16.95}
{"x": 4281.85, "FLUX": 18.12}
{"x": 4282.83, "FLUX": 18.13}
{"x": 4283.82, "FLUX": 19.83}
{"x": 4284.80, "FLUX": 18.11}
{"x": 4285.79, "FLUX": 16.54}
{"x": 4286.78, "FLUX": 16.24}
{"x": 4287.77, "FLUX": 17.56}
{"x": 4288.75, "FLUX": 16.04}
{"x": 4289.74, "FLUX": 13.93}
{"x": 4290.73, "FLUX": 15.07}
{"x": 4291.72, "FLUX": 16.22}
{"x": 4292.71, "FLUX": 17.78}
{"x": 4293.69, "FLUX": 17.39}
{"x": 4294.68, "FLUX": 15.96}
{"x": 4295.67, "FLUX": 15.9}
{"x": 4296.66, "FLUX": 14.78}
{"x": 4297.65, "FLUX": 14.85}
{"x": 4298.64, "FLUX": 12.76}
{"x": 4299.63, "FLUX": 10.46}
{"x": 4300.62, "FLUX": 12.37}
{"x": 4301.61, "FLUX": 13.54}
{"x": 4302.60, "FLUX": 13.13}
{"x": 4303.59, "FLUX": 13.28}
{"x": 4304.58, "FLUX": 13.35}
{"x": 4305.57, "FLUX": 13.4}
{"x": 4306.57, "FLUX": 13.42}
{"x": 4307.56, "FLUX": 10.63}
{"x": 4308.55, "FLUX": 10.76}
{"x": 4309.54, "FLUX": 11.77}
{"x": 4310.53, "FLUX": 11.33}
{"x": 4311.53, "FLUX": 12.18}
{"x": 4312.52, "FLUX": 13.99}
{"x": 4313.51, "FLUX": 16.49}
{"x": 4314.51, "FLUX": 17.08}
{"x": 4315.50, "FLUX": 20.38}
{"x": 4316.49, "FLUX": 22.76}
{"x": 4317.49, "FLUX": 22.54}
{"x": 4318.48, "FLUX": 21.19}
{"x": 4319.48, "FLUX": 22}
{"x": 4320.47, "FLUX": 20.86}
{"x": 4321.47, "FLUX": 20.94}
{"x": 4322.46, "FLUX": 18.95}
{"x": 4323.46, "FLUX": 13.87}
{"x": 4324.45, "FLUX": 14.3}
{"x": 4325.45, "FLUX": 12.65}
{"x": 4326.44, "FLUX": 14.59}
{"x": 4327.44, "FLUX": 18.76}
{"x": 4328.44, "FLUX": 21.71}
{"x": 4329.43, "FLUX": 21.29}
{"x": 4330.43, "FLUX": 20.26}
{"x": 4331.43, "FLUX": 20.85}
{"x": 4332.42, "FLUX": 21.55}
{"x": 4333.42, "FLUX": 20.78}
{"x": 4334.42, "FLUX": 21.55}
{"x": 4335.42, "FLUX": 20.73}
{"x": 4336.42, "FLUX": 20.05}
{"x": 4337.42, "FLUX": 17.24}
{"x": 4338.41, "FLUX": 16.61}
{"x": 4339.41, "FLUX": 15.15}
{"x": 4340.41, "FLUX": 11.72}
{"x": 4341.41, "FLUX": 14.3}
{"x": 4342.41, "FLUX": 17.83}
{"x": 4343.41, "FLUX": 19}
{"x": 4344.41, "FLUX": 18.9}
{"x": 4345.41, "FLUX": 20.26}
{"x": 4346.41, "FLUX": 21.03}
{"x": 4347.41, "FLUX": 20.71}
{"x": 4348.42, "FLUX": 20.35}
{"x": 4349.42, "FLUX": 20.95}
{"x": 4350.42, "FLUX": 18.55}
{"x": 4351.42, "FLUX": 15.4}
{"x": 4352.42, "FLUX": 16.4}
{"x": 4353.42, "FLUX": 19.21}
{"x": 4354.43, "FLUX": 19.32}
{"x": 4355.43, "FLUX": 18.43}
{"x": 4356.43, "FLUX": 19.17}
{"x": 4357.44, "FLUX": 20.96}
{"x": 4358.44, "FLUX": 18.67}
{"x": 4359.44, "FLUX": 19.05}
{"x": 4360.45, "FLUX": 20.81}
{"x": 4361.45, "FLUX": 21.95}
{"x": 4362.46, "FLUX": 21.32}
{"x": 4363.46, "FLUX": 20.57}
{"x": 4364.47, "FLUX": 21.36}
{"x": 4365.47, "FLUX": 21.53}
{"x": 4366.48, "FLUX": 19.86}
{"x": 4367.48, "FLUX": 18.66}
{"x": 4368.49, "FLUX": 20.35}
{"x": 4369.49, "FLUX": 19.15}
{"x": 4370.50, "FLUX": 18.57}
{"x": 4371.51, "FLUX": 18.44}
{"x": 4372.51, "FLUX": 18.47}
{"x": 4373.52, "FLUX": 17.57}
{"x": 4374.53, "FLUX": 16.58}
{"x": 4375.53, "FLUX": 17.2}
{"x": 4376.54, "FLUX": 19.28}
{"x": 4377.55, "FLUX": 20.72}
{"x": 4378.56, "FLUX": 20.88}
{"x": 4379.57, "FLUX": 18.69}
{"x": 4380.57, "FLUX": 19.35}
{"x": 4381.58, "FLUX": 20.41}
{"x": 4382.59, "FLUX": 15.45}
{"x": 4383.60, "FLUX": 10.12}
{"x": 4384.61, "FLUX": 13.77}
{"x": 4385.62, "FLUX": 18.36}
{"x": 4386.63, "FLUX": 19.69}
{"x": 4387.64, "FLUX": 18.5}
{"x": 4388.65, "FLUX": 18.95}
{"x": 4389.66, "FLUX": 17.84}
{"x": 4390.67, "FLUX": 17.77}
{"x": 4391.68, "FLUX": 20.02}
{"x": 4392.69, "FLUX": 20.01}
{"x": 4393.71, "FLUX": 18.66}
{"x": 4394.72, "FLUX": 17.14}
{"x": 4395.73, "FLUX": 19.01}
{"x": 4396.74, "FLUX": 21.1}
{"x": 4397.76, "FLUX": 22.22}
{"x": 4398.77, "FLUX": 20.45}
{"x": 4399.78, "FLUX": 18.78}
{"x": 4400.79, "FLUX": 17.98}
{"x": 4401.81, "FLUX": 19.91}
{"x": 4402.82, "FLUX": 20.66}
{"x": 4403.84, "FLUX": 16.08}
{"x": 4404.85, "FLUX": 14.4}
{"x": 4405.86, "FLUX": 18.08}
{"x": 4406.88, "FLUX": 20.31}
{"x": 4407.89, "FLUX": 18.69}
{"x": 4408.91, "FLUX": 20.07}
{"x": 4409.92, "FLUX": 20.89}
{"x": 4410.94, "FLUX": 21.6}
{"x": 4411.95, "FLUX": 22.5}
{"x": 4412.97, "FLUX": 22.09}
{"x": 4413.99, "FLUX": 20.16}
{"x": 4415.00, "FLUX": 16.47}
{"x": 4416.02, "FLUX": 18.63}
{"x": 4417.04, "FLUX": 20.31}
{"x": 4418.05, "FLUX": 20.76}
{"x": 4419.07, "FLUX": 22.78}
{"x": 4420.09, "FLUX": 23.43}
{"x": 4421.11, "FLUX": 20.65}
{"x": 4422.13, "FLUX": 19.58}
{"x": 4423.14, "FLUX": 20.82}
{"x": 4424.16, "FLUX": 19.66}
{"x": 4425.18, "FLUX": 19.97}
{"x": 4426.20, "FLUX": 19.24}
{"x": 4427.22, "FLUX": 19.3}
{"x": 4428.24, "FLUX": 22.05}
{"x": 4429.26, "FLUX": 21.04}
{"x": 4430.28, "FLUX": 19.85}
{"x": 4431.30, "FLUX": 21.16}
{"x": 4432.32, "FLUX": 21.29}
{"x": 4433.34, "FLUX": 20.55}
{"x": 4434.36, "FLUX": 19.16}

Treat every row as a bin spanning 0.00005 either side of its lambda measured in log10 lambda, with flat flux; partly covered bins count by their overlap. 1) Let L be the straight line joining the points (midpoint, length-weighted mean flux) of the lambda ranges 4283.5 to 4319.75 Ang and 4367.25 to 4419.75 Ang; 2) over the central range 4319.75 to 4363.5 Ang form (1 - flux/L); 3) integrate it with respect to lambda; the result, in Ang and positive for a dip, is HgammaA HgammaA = -4.7 Ang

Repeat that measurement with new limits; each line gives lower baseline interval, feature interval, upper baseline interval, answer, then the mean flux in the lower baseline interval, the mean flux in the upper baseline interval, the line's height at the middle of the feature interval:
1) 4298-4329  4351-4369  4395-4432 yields -2.0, 15.7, 20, 17.7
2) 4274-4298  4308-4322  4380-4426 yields 0.0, 16.9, 19.2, 17.5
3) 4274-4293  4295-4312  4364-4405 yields 4.5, 17.1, 18.7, 17.4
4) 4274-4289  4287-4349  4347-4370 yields 5.9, 17.5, 19.7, 18.5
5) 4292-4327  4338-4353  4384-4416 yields -0.8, 15.5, 19.1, 16.9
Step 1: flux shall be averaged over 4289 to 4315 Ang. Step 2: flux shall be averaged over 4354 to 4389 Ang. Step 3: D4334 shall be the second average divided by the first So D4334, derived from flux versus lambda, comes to 1.36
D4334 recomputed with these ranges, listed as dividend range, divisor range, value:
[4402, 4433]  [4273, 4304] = 1.26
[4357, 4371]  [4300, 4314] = 1.58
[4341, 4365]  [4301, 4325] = 1.22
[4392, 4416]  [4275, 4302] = 1.19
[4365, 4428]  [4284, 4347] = 1.15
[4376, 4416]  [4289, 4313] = 1.38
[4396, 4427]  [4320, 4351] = 1.07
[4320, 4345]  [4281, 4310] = 1.22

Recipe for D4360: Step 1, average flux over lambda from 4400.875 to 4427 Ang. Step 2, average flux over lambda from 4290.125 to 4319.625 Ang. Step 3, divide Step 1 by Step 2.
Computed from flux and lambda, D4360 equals 1.3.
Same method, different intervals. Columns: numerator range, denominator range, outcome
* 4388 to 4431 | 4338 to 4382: 1.04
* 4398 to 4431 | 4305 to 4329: 1.21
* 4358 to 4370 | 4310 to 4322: 1.10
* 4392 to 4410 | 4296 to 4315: 1.45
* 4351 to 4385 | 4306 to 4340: 1.07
